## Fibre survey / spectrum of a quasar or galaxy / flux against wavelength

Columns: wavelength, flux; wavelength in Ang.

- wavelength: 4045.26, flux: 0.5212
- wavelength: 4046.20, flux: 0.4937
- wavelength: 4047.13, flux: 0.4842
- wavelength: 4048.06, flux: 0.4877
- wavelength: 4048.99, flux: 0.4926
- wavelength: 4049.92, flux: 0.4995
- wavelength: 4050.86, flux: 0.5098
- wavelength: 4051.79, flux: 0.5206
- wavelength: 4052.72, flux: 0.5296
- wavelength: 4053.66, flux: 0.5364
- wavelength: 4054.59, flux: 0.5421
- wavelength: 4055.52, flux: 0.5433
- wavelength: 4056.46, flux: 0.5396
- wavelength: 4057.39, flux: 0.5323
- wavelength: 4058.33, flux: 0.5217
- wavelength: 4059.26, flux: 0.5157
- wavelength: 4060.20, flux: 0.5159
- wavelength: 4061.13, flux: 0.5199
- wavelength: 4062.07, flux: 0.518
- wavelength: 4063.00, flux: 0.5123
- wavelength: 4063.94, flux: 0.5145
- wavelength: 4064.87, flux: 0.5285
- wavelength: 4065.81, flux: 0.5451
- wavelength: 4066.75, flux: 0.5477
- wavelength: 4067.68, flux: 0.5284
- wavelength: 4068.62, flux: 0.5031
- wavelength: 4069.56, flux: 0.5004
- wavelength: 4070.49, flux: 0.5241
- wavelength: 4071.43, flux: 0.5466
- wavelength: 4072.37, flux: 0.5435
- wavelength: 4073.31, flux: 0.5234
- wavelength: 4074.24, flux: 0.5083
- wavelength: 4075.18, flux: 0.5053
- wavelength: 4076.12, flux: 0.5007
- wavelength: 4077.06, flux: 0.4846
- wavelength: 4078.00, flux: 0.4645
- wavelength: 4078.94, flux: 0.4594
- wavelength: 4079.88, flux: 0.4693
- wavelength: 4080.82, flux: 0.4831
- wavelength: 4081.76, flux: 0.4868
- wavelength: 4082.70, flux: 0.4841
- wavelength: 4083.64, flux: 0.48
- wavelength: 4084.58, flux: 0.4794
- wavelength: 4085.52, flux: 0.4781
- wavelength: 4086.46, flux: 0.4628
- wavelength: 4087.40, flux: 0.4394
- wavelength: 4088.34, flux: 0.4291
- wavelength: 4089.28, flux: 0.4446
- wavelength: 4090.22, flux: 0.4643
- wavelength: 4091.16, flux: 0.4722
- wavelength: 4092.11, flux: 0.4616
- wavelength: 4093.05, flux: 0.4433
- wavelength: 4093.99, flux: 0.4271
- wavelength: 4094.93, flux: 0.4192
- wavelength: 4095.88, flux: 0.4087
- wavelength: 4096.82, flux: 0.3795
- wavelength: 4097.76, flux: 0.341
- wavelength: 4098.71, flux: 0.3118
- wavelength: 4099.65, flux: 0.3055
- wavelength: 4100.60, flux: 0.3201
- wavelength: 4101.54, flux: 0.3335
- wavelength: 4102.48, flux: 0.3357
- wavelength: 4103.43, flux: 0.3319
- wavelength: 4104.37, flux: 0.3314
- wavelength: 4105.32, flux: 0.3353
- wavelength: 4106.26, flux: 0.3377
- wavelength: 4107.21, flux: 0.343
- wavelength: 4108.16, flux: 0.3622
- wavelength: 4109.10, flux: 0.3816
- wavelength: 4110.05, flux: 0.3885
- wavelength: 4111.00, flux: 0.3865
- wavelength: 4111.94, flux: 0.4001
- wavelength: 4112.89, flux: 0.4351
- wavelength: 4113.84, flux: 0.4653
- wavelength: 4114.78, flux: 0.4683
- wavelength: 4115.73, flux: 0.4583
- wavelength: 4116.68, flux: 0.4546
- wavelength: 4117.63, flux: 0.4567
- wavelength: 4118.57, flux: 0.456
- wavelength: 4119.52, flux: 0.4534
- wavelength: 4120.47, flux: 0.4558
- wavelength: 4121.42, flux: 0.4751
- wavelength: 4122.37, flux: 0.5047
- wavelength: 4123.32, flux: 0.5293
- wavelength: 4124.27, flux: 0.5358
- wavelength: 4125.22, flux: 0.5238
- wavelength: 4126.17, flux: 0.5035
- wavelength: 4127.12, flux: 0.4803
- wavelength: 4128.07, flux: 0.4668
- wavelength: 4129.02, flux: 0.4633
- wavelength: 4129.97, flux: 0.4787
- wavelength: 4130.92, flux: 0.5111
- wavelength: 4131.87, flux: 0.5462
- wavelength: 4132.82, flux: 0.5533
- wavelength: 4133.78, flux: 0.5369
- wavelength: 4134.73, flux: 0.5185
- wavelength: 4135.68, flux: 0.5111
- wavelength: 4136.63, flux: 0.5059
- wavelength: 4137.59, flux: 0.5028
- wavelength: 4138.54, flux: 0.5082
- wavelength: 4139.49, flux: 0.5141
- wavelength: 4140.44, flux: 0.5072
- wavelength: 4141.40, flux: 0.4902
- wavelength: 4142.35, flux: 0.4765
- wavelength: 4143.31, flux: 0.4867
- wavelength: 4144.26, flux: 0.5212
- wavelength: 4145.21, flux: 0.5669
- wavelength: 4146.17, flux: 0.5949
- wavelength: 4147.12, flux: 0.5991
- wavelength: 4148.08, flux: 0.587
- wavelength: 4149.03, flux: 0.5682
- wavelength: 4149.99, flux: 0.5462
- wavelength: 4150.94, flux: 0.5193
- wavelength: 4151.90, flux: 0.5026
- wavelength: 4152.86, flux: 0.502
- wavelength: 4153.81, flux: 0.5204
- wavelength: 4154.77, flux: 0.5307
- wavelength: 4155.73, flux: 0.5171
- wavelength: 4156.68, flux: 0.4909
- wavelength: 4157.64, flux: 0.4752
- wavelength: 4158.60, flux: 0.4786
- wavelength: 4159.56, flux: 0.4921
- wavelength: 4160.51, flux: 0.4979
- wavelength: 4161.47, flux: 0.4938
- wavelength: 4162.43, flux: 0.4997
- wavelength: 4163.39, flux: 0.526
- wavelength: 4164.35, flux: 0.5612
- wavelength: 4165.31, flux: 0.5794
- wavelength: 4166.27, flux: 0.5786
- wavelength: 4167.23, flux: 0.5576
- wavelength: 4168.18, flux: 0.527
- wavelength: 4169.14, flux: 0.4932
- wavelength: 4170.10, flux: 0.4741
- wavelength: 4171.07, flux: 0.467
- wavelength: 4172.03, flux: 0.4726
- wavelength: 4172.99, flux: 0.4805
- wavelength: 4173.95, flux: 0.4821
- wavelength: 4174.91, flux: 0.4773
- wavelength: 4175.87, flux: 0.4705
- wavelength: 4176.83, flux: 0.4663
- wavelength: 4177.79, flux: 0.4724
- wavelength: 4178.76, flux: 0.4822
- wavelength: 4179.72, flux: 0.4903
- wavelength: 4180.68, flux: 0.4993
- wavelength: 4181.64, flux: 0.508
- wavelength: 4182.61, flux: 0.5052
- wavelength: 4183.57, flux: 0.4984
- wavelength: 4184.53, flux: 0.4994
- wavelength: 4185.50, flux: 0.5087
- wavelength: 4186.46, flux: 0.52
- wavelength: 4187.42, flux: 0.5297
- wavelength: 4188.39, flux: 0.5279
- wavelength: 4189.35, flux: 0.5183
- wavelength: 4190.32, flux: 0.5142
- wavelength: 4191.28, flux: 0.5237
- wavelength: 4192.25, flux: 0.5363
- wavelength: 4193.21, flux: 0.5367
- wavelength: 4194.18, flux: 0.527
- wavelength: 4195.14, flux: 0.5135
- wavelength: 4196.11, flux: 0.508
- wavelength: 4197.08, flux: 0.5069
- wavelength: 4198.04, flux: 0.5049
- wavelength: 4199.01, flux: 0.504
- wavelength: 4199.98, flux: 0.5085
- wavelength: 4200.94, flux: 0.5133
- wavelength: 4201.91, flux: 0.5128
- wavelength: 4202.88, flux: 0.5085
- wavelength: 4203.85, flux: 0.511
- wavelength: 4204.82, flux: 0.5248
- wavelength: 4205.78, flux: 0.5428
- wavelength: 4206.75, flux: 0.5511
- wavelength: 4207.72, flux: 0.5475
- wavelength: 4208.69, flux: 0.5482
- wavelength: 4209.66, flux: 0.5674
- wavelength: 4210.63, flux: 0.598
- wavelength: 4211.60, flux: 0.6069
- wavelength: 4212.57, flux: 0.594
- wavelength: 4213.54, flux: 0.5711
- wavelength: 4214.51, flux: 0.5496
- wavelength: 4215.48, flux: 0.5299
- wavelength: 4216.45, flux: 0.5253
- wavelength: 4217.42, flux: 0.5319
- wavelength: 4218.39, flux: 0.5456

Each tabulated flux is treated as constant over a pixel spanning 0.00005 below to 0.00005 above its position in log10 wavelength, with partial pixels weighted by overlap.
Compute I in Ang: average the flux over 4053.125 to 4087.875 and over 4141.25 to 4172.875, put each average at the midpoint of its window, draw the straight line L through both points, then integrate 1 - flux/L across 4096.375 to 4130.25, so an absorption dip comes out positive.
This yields 6.5 Ang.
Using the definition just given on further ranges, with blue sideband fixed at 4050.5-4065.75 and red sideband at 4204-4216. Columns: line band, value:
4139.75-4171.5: 1.5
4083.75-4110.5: 7.1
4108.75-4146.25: 3.8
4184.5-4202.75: 1.3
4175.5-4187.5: 1.3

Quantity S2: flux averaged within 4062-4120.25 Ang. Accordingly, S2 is 0.444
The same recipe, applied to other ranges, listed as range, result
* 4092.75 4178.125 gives 0.472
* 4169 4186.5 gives 0.487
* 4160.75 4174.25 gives 0.514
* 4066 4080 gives 0.509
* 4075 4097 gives 0.46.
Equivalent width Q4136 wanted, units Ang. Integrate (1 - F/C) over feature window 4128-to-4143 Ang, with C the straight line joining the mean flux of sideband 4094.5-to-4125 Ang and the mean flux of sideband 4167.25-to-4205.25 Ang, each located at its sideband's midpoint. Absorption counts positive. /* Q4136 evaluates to -2.4 Ang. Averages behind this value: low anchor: 0.404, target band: 0.506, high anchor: 0.504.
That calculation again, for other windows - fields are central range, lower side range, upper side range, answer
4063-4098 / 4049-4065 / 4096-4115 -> -2.6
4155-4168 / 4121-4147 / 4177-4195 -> -0.2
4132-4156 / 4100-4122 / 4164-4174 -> -3.2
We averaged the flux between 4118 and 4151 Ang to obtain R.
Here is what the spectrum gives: 0.514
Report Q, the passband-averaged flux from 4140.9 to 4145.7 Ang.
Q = 0.508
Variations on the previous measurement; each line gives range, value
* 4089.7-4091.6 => 0.468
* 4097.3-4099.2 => 0.326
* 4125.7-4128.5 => 0.484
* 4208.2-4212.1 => 0.58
